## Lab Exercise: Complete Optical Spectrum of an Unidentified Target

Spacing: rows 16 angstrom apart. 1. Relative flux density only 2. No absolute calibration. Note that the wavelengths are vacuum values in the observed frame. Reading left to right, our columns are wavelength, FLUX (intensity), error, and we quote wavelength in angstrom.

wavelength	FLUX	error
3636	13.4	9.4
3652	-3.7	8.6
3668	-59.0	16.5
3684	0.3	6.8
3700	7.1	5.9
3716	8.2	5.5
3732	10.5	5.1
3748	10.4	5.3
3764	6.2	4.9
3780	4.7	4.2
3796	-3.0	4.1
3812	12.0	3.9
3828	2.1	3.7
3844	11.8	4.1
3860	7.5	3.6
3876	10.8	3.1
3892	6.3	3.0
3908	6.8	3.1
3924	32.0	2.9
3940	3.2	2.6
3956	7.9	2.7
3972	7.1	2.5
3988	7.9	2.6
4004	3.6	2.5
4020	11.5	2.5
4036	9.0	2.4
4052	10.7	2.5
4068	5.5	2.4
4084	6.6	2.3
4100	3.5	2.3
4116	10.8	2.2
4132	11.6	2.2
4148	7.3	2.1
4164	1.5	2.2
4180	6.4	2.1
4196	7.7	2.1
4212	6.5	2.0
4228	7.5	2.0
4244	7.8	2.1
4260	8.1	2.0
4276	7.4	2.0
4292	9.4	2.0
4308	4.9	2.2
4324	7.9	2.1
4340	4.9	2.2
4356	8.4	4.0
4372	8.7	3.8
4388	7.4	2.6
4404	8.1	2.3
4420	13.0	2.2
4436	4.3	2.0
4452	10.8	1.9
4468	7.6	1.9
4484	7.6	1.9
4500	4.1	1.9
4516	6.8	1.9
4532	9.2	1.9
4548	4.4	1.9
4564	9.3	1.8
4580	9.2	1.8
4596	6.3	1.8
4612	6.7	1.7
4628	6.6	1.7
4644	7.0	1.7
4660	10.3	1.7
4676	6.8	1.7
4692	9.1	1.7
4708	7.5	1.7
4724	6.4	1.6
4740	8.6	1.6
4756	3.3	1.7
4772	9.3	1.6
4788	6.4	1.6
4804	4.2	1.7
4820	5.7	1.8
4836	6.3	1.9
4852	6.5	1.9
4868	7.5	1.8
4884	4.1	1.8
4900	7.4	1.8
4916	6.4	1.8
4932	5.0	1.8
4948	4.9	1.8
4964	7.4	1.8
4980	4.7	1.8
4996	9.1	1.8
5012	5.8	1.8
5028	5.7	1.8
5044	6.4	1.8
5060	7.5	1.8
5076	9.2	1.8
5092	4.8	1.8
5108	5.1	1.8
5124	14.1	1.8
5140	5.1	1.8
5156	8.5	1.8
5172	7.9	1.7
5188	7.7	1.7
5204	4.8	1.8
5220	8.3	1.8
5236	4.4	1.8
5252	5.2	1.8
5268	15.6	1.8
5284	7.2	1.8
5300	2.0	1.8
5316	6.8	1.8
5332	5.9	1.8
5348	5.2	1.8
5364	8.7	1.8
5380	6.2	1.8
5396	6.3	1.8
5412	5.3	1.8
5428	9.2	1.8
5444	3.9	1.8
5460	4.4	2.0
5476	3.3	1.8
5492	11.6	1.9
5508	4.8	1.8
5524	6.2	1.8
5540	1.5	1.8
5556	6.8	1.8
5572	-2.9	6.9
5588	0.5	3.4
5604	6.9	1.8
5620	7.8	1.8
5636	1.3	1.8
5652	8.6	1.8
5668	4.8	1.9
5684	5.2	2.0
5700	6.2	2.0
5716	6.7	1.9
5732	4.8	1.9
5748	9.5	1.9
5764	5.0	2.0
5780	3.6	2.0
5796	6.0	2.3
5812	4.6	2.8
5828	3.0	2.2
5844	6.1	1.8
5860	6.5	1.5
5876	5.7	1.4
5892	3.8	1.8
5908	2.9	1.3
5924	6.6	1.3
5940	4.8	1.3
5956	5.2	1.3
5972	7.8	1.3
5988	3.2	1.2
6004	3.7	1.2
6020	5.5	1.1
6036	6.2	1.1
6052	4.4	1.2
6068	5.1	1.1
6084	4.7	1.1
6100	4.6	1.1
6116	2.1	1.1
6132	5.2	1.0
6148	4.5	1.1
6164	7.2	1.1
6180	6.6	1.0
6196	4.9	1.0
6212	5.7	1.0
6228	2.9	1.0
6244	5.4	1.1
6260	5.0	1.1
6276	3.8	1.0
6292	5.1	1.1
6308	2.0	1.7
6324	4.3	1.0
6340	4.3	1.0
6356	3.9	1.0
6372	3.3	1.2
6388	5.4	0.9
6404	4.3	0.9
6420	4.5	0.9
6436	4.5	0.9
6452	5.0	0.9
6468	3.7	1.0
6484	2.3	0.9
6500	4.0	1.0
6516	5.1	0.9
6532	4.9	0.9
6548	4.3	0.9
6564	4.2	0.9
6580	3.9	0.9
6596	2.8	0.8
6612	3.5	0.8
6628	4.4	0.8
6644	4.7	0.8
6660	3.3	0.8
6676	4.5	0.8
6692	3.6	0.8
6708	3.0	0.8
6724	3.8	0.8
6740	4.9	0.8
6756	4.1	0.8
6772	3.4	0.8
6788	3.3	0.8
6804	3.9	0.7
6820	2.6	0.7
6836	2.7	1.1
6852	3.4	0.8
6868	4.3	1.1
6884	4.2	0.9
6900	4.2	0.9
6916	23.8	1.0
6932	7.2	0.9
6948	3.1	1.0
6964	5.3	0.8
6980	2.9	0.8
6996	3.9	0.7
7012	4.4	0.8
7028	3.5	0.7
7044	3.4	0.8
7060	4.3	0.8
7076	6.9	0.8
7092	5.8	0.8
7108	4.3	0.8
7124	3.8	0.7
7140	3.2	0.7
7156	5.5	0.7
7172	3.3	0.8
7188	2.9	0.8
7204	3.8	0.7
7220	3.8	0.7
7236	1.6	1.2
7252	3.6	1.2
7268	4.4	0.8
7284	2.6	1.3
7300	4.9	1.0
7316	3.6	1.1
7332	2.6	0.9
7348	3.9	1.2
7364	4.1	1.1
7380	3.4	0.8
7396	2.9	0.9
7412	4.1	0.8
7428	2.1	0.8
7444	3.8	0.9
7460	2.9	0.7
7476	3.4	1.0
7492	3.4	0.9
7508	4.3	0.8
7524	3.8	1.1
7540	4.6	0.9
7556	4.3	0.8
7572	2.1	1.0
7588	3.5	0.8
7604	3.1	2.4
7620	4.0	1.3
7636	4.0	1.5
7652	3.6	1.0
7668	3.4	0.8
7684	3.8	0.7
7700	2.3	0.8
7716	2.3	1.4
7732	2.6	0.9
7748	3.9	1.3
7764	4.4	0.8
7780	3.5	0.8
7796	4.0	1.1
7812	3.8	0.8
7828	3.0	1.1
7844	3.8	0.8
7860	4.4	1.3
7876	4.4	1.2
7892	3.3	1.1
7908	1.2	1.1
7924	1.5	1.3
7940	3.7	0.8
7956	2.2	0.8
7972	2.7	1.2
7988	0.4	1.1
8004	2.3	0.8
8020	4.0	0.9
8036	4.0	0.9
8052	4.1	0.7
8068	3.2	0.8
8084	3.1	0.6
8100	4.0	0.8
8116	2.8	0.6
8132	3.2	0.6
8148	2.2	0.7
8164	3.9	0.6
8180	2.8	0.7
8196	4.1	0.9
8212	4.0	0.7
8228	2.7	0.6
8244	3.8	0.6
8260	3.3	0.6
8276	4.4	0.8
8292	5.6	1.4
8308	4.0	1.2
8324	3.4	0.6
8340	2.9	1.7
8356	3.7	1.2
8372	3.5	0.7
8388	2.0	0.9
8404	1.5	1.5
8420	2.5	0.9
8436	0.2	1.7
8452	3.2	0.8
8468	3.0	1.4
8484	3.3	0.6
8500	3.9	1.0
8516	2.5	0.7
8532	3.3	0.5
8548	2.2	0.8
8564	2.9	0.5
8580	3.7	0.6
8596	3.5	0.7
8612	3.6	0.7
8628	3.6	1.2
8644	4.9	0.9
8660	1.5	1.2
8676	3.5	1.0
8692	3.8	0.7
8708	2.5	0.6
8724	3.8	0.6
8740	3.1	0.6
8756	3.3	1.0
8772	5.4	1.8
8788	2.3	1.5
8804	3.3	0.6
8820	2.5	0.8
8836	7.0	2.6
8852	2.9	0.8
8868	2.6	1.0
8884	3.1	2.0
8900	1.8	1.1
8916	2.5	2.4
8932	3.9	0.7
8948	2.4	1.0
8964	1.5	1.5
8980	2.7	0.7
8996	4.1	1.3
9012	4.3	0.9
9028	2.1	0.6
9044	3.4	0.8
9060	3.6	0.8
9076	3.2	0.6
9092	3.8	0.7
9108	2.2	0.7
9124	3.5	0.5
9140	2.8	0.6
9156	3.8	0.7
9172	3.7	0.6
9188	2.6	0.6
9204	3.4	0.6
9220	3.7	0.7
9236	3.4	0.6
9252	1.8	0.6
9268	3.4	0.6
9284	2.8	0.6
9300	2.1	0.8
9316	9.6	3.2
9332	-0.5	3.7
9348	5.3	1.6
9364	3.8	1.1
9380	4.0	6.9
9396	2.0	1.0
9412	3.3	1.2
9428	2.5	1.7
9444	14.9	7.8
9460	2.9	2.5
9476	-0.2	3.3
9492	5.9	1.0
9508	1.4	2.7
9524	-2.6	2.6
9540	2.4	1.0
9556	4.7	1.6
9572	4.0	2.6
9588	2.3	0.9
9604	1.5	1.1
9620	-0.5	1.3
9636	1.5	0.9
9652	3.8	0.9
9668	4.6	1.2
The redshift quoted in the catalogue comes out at 0.05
